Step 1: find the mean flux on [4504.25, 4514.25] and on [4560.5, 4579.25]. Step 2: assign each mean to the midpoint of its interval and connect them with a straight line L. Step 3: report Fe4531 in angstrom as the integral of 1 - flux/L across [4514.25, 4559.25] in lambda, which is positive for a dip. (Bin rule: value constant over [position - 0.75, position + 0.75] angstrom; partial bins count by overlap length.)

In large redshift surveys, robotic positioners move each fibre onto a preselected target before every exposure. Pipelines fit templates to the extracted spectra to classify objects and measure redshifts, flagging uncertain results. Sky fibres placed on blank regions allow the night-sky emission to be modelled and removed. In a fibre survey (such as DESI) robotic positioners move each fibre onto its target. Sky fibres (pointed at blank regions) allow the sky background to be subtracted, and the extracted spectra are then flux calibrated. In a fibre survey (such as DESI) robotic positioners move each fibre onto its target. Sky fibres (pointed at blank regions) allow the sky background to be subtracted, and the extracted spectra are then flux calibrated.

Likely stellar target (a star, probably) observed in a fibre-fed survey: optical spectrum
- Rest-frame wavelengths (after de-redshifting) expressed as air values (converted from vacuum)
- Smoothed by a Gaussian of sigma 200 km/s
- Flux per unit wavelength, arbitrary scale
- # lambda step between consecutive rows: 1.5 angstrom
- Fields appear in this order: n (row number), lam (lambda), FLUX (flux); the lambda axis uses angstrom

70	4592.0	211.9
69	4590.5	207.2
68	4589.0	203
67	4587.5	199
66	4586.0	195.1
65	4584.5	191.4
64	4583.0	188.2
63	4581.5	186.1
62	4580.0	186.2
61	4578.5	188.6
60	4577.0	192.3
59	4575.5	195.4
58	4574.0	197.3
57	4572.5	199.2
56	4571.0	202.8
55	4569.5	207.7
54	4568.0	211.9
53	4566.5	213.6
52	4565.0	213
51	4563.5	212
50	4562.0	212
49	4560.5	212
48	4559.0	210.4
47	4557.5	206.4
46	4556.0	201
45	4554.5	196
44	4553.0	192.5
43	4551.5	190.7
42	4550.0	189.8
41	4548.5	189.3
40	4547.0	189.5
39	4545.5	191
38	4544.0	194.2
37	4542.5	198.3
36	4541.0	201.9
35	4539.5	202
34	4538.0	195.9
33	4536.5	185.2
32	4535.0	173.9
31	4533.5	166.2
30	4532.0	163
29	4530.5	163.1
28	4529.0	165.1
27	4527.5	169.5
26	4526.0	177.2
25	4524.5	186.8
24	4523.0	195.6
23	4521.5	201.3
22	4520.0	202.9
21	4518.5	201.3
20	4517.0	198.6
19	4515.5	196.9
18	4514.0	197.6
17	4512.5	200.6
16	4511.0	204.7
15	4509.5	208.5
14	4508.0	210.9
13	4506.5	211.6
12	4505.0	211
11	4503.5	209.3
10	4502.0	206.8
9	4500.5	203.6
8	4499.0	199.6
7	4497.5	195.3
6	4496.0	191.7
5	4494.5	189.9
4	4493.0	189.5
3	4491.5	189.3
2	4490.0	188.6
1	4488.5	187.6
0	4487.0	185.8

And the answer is 3.5 angstrom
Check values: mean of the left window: 207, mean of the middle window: 190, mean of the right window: 204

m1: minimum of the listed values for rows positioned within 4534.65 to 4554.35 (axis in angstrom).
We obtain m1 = 173.9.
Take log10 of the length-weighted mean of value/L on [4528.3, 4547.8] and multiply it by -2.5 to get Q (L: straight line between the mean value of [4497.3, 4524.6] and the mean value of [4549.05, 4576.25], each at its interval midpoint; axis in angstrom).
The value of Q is 0.11 mag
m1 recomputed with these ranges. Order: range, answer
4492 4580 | 163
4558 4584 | 186.1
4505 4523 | 195.6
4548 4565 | 189.3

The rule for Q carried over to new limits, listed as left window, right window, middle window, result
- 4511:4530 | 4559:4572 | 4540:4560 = 0.040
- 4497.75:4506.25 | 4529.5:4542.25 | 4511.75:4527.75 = -0.006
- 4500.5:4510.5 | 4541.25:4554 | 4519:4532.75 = 0.115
